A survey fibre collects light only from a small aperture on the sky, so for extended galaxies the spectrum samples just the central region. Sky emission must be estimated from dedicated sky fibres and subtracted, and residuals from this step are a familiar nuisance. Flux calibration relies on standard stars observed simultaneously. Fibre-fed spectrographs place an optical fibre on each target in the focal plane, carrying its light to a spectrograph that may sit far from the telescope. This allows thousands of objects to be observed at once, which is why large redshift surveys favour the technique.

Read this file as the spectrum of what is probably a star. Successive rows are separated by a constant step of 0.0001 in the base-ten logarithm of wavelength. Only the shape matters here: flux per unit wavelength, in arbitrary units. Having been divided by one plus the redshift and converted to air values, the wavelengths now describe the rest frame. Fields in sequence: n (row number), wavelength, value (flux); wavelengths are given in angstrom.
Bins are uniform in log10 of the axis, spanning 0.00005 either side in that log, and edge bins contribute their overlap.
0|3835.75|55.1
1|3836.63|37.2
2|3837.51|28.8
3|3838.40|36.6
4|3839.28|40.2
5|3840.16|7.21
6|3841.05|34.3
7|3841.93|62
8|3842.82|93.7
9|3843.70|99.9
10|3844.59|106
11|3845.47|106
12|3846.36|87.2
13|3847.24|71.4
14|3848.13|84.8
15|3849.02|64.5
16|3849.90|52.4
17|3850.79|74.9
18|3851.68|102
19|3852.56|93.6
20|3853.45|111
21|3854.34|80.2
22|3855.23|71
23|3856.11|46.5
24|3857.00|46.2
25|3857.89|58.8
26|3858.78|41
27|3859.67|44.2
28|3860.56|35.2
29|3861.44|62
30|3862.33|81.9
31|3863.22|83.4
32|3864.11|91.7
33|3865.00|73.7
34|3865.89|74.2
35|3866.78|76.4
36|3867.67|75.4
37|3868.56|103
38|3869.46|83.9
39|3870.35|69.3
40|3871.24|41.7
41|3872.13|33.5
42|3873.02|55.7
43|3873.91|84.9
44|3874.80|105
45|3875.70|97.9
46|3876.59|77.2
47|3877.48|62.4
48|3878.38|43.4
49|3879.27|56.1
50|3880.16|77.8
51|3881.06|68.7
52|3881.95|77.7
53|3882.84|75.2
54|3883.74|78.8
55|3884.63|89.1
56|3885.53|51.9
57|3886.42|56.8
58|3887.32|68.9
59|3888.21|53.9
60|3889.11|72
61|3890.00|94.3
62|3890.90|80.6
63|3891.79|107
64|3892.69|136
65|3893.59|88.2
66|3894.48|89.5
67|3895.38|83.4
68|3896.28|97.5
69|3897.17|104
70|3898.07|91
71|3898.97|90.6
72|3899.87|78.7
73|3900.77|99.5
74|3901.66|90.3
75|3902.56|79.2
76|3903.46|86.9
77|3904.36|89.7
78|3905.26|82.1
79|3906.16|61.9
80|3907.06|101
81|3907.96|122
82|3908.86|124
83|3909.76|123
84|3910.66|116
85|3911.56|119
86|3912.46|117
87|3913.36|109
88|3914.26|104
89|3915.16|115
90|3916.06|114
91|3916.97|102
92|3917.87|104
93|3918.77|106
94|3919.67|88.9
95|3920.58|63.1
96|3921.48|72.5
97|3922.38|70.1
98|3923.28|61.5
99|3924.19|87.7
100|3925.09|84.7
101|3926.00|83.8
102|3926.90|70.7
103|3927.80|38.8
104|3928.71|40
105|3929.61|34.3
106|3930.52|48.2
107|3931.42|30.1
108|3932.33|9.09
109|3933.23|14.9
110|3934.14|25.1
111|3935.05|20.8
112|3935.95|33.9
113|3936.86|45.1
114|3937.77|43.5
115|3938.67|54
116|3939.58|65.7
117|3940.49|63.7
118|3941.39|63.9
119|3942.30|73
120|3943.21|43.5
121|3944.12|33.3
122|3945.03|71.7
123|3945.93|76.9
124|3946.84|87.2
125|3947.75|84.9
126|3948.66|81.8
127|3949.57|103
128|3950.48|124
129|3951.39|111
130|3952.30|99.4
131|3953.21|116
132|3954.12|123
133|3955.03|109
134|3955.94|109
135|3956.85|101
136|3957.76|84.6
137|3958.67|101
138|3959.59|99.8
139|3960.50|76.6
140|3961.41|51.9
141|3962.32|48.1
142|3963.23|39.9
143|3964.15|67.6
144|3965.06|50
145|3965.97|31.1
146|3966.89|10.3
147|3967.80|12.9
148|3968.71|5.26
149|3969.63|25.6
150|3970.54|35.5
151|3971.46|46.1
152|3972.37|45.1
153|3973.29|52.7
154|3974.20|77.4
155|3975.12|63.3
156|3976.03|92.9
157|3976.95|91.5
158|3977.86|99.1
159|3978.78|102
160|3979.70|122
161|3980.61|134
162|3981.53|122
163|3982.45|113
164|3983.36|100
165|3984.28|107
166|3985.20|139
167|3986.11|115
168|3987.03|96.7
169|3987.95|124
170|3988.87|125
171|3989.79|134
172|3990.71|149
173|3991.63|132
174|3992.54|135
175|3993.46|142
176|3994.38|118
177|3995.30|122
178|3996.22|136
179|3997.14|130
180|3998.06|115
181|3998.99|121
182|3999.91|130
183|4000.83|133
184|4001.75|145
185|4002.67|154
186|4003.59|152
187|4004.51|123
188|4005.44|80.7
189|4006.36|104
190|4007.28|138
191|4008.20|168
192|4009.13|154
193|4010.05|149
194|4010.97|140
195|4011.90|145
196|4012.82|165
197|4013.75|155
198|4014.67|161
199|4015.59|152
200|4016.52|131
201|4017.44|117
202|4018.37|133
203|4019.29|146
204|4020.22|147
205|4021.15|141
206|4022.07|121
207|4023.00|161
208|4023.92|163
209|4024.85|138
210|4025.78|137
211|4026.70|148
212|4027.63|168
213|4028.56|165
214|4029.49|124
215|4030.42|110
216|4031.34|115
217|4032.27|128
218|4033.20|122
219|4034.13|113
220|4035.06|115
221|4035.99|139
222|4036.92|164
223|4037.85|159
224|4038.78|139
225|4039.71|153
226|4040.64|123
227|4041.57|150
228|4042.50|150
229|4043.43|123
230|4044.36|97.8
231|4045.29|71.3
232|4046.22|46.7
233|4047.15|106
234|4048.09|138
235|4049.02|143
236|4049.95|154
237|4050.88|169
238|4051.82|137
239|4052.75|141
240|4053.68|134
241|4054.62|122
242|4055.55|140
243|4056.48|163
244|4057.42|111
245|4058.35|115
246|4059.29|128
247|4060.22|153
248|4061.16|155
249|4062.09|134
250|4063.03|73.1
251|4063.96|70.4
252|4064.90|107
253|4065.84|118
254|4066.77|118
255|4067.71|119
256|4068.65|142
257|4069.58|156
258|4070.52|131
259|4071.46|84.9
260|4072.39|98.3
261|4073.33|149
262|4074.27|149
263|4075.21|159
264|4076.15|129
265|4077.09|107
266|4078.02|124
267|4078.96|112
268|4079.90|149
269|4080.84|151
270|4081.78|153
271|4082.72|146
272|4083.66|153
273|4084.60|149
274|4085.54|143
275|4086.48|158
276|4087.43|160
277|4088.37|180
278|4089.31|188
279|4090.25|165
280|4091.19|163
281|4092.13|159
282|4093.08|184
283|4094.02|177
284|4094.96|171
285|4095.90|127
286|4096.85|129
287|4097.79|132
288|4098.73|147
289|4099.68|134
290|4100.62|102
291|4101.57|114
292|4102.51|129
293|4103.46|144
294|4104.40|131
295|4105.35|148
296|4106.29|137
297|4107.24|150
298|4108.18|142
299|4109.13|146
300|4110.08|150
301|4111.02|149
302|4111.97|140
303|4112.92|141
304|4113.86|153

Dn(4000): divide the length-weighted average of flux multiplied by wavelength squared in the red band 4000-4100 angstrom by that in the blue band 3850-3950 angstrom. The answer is 2.0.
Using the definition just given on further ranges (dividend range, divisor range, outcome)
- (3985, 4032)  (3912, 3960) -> 1.86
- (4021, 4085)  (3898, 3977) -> 1.90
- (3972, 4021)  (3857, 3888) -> 1.93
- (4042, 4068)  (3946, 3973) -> 1.80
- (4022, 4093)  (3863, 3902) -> 1.86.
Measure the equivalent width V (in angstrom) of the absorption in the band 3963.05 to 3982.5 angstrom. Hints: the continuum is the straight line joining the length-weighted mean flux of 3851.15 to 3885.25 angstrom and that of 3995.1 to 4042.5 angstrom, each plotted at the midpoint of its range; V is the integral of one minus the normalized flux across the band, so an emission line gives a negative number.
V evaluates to 8.9 angstrom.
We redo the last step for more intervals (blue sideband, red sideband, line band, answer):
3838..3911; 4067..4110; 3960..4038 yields 1.8 angstrom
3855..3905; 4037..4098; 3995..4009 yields -1.9 angstrom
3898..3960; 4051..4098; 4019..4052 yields -3.0 angstrom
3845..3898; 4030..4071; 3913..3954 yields 9.9 angstrom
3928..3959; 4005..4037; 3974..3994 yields -1.8 angstrom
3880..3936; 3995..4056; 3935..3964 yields 6.7 angstrom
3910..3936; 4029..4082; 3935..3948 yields 3.7 angstrom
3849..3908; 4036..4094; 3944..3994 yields 8.4 angstrom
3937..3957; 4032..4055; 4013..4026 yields -2.8 angstrom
